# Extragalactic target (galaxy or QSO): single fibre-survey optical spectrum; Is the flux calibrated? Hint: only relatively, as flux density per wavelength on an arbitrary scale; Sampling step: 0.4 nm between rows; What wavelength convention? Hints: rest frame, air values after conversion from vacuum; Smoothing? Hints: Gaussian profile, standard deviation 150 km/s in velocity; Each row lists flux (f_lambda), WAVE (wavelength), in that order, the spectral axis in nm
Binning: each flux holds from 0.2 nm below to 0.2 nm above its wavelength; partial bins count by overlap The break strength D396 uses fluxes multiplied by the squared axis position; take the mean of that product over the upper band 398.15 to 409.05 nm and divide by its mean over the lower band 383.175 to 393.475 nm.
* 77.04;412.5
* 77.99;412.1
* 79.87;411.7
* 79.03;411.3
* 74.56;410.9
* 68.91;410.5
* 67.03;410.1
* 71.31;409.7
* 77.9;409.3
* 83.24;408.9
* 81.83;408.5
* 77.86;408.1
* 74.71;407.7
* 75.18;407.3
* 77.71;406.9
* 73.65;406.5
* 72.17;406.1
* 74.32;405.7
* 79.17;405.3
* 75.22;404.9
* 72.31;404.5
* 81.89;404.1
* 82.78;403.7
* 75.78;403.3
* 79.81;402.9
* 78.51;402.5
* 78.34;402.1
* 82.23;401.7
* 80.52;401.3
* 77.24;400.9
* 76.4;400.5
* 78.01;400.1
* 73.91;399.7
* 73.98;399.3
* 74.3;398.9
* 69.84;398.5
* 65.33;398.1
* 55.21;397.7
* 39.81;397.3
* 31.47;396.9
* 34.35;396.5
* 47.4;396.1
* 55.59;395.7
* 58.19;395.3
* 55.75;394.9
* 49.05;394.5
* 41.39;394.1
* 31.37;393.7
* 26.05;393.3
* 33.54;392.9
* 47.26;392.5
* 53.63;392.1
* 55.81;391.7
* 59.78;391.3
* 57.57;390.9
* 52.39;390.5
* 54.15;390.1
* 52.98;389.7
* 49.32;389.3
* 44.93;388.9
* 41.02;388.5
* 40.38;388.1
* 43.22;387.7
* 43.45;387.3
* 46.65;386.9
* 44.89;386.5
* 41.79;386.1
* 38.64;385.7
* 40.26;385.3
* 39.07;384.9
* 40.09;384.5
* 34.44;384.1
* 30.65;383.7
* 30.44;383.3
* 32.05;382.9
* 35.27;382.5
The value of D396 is 1.88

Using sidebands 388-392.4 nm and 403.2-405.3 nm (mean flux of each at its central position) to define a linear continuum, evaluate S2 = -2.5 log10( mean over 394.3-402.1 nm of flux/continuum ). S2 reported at 0.08 mag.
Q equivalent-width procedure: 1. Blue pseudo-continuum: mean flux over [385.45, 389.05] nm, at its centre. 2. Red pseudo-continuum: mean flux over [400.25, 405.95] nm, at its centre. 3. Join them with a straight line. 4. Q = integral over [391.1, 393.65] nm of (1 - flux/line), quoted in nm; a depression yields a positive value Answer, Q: 0.406 nm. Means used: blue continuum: 42.7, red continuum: 78.1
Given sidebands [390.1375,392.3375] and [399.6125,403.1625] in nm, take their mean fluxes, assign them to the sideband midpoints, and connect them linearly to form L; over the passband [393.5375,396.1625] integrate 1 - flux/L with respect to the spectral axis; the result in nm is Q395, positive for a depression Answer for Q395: 0.63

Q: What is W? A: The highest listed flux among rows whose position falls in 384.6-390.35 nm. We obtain 54.15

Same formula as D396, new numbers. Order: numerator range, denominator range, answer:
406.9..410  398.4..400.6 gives 1.08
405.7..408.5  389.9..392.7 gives 1.51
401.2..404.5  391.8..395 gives 1.97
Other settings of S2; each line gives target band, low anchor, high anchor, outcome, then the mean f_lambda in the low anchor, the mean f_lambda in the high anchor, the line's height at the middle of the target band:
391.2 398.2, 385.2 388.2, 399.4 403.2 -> 0.312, 42.5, 78.1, 62.1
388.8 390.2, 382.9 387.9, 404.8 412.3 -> -0.107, 39.2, 75.9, 45.7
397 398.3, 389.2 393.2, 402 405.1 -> 0.253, 51.1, 78.1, 65.2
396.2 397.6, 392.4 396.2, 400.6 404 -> 0.432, 44.4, 79.4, 55.8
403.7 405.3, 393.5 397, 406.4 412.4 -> -0.186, 45.3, 76.1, 65.5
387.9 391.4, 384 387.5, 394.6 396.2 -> -0.075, 41.2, 54.3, 46.5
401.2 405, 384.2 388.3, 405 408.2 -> -0.134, 41.7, 75.5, 69.7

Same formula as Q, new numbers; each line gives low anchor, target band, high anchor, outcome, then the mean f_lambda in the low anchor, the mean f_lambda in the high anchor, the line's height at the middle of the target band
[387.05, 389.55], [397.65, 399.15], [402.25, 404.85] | -0.02 nm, 44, 78.3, 66.7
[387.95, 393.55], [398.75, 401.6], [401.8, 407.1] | -0.36 nm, 47.7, 77.1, 68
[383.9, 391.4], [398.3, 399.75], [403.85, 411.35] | -0.24 nm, 45.3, 75.7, 62.6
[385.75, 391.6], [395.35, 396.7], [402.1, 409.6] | 0.30 nm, 47.9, 77.4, 60.5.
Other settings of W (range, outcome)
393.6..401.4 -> 80.52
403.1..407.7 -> 82.78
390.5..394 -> 59.78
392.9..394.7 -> 49.05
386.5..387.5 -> 46.65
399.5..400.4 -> 78.01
